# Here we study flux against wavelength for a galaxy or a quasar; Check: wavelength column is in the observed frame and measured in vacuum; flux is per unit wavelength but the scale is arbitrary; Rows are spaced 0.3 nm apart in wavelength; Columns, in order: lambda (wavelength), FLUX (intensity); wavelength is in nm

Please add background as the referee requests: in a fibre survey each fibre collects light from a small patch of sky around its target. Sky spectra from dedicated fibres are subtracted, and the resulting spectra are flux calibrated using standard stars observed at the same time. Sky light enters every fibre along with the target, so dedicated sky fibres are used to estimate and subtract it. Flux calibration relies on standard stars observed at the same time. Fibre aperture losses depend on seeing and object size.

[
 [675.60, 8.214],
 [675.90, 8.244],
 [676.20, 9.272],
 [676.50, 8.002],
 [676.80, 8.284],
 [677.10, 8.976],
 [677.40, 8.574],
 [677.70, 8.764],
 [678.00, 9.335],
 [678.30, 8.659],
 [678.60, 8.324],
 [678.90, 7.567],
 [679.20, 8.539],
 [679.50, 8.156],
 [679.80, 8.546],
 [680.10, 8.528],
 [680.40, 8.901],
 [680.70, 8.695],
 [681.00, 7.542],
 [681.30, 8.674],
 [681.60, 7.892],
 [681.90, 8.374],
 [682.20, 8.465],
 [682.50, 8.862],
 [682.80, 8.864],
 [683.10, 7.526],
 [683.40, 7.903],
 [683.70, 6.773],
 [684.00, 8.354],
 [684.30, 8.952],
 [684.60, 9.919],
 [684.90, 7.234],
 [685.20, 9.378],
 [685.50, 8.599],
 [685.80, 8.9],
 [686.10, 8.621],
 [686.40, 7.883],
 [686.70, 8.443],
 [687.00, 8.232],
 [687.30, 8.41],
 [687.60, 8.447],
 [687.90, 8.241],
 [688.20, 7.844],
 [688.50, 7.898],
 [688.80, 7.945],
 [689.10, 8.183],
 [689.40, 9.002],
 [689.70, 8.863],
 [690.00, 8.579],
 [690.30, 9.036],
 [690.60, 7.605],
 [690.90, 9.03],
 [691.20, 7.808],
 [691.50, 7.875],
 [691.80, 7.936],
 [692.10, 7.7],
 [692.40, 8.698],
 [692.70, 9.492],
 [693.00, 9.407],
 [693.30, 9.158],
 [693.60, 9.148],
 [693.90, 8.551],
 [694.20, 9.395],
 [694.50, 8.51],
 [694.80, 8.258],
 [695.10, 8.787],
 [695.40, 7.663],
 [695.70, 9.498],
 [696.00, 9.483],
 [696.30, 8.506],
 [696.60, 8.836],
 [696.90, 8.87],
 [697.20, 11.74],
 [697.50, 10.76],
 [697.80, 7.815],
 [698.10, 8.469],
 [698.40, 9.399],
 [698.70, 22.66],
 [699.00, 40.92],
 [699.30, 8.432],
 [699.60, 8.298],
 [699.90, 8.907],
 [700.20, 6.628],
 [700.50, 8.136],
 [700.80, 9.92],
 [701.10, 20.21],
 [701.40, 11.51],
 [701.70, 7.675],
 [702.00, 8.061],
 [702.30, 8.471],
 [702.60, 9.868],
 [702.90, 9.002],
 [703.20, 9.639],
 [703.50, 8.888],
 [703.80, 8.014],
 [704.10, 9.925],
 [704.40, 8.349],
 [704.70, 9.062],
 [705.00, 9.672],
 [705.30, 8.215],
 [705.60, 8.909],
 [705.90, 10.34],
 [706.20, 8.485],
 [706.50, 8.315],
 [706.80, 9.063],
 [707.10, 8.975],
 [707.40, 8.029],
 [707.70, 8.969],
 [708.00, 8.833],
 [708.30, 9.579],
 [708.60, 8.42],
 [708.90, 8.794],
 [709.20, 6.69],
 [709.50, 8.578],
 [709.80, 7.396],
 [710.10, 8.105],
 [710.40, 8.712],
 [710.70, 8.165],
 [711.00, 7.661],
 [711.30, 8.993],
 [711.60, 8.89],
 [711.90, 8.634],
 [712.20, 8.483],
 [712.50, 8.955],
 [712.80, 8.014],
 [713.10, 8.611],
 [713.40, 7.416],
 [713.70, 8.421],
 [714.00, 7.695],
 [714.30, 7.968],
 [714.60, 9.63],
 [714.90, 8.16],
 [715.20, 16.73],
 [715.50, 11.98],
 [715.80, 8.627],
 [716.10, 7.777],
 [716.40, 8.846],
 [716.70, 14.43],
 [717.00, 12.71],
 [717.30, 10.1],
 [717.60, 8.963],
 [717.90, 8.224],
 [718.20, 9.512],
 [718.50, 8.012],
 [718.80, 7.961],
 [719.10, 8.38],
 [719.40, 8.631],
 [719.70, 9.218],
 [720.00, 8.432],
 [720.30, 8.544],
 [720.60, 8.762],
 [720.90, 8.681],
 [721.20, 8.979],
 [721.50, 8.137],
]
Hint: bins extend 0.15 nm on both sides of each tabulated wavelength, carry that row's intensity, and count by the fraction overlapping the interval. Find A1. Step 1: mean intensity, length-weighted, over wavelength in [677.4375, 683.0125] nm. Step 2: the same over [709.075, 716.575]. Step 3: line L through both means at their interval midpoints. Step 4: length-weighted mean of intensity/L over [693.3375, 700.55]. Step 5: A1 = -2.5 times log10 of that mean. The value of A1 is -0.24 mag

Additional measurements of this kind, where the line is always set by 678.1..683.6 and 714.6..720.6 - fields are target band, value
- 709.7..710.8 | 0.164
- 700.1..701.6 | -0.238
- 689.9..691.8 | 0.054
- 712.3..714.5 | 0.167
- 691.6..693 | 0.028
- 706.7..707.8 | 0.071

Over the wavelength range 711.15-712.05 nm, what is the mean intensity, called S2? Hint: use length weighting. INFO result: 8.84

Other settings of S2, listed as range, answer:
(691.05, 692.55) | 8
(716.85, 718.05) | 10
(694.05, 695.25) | 8.74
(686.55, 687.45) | 8.36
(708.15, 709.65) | 8.41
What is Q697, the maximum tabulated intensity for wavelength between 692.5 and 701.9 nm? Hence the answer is 40.92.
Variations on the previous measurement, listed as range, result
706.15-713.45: 9.579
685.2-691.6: 9.378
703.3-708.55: 10.34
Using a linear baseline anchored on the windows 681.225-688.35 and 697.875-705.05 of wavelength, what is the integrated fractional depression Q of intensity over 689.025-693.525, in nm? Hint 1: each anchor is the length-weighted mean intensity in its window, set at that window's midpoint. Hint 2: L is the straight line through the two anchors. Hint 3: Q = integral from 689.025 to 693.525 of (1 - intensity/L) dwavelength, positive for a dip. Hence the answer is 0.43 nm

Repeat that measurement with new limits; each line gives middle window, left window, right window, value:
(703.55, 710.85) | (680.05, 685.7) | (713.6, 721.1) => 0.391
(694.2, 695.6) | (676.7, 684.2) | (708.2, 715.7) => 0.018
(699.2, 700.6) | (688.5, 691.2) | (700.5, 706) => 0.198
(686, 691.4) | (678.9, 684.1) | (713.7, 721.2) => 0.103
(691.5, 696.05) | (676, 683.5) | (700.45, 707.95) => 0.143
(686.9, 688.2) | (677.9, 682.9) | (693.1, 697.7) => 0.074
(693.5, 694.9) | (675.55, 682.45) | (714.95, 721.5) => 0.022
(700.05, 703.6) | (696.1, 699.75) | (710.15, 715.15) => 0.565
